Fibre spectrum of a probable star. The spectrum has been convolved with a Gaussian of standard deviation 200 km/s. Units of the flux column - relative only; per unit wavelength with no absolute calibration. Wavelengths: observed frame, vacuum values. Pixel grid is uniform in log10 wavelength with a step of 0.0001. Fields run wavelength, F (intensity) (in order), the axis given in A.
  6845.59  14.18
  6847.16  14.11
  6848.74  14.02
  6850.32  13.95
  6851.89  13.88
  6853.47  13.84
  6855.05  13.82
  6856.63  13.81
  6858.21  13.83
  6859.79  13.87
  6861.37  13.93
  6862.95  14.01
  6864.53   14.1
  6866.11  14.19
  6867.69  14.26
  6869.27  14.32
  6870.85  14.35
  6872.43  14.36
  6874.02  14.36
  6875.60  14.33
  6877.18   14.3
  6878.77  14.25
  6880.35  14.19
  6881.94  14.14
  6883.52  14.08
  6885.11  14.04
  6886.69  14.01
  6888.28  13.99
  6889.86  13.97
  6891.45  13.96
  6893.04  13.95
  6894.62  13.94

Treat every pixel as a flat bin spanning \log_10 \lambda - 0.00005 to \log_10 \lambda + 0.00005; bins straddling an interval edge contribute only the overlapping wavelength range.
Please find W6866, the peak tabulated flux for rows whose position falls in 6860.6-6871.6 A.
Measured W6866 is 14.35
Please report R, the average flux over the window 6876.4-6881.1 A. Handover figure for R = 14.2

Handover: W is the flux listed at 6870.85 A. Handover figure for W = 14.35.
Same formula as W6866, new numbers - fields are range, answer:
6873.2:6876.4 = 14.36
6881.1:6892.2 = 14.14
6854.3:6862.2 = 13.93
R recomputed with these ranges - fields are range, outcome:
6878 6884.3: 14.2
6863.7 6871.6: 14.3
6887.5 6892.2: 14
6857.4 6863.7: 13.9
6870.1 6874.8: 14.3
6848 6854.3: 13.9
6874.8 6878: 14.3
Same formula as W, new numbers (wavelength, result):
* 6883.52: 14.08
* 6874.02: 14.36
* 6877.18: 14.3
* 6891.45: 13.96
